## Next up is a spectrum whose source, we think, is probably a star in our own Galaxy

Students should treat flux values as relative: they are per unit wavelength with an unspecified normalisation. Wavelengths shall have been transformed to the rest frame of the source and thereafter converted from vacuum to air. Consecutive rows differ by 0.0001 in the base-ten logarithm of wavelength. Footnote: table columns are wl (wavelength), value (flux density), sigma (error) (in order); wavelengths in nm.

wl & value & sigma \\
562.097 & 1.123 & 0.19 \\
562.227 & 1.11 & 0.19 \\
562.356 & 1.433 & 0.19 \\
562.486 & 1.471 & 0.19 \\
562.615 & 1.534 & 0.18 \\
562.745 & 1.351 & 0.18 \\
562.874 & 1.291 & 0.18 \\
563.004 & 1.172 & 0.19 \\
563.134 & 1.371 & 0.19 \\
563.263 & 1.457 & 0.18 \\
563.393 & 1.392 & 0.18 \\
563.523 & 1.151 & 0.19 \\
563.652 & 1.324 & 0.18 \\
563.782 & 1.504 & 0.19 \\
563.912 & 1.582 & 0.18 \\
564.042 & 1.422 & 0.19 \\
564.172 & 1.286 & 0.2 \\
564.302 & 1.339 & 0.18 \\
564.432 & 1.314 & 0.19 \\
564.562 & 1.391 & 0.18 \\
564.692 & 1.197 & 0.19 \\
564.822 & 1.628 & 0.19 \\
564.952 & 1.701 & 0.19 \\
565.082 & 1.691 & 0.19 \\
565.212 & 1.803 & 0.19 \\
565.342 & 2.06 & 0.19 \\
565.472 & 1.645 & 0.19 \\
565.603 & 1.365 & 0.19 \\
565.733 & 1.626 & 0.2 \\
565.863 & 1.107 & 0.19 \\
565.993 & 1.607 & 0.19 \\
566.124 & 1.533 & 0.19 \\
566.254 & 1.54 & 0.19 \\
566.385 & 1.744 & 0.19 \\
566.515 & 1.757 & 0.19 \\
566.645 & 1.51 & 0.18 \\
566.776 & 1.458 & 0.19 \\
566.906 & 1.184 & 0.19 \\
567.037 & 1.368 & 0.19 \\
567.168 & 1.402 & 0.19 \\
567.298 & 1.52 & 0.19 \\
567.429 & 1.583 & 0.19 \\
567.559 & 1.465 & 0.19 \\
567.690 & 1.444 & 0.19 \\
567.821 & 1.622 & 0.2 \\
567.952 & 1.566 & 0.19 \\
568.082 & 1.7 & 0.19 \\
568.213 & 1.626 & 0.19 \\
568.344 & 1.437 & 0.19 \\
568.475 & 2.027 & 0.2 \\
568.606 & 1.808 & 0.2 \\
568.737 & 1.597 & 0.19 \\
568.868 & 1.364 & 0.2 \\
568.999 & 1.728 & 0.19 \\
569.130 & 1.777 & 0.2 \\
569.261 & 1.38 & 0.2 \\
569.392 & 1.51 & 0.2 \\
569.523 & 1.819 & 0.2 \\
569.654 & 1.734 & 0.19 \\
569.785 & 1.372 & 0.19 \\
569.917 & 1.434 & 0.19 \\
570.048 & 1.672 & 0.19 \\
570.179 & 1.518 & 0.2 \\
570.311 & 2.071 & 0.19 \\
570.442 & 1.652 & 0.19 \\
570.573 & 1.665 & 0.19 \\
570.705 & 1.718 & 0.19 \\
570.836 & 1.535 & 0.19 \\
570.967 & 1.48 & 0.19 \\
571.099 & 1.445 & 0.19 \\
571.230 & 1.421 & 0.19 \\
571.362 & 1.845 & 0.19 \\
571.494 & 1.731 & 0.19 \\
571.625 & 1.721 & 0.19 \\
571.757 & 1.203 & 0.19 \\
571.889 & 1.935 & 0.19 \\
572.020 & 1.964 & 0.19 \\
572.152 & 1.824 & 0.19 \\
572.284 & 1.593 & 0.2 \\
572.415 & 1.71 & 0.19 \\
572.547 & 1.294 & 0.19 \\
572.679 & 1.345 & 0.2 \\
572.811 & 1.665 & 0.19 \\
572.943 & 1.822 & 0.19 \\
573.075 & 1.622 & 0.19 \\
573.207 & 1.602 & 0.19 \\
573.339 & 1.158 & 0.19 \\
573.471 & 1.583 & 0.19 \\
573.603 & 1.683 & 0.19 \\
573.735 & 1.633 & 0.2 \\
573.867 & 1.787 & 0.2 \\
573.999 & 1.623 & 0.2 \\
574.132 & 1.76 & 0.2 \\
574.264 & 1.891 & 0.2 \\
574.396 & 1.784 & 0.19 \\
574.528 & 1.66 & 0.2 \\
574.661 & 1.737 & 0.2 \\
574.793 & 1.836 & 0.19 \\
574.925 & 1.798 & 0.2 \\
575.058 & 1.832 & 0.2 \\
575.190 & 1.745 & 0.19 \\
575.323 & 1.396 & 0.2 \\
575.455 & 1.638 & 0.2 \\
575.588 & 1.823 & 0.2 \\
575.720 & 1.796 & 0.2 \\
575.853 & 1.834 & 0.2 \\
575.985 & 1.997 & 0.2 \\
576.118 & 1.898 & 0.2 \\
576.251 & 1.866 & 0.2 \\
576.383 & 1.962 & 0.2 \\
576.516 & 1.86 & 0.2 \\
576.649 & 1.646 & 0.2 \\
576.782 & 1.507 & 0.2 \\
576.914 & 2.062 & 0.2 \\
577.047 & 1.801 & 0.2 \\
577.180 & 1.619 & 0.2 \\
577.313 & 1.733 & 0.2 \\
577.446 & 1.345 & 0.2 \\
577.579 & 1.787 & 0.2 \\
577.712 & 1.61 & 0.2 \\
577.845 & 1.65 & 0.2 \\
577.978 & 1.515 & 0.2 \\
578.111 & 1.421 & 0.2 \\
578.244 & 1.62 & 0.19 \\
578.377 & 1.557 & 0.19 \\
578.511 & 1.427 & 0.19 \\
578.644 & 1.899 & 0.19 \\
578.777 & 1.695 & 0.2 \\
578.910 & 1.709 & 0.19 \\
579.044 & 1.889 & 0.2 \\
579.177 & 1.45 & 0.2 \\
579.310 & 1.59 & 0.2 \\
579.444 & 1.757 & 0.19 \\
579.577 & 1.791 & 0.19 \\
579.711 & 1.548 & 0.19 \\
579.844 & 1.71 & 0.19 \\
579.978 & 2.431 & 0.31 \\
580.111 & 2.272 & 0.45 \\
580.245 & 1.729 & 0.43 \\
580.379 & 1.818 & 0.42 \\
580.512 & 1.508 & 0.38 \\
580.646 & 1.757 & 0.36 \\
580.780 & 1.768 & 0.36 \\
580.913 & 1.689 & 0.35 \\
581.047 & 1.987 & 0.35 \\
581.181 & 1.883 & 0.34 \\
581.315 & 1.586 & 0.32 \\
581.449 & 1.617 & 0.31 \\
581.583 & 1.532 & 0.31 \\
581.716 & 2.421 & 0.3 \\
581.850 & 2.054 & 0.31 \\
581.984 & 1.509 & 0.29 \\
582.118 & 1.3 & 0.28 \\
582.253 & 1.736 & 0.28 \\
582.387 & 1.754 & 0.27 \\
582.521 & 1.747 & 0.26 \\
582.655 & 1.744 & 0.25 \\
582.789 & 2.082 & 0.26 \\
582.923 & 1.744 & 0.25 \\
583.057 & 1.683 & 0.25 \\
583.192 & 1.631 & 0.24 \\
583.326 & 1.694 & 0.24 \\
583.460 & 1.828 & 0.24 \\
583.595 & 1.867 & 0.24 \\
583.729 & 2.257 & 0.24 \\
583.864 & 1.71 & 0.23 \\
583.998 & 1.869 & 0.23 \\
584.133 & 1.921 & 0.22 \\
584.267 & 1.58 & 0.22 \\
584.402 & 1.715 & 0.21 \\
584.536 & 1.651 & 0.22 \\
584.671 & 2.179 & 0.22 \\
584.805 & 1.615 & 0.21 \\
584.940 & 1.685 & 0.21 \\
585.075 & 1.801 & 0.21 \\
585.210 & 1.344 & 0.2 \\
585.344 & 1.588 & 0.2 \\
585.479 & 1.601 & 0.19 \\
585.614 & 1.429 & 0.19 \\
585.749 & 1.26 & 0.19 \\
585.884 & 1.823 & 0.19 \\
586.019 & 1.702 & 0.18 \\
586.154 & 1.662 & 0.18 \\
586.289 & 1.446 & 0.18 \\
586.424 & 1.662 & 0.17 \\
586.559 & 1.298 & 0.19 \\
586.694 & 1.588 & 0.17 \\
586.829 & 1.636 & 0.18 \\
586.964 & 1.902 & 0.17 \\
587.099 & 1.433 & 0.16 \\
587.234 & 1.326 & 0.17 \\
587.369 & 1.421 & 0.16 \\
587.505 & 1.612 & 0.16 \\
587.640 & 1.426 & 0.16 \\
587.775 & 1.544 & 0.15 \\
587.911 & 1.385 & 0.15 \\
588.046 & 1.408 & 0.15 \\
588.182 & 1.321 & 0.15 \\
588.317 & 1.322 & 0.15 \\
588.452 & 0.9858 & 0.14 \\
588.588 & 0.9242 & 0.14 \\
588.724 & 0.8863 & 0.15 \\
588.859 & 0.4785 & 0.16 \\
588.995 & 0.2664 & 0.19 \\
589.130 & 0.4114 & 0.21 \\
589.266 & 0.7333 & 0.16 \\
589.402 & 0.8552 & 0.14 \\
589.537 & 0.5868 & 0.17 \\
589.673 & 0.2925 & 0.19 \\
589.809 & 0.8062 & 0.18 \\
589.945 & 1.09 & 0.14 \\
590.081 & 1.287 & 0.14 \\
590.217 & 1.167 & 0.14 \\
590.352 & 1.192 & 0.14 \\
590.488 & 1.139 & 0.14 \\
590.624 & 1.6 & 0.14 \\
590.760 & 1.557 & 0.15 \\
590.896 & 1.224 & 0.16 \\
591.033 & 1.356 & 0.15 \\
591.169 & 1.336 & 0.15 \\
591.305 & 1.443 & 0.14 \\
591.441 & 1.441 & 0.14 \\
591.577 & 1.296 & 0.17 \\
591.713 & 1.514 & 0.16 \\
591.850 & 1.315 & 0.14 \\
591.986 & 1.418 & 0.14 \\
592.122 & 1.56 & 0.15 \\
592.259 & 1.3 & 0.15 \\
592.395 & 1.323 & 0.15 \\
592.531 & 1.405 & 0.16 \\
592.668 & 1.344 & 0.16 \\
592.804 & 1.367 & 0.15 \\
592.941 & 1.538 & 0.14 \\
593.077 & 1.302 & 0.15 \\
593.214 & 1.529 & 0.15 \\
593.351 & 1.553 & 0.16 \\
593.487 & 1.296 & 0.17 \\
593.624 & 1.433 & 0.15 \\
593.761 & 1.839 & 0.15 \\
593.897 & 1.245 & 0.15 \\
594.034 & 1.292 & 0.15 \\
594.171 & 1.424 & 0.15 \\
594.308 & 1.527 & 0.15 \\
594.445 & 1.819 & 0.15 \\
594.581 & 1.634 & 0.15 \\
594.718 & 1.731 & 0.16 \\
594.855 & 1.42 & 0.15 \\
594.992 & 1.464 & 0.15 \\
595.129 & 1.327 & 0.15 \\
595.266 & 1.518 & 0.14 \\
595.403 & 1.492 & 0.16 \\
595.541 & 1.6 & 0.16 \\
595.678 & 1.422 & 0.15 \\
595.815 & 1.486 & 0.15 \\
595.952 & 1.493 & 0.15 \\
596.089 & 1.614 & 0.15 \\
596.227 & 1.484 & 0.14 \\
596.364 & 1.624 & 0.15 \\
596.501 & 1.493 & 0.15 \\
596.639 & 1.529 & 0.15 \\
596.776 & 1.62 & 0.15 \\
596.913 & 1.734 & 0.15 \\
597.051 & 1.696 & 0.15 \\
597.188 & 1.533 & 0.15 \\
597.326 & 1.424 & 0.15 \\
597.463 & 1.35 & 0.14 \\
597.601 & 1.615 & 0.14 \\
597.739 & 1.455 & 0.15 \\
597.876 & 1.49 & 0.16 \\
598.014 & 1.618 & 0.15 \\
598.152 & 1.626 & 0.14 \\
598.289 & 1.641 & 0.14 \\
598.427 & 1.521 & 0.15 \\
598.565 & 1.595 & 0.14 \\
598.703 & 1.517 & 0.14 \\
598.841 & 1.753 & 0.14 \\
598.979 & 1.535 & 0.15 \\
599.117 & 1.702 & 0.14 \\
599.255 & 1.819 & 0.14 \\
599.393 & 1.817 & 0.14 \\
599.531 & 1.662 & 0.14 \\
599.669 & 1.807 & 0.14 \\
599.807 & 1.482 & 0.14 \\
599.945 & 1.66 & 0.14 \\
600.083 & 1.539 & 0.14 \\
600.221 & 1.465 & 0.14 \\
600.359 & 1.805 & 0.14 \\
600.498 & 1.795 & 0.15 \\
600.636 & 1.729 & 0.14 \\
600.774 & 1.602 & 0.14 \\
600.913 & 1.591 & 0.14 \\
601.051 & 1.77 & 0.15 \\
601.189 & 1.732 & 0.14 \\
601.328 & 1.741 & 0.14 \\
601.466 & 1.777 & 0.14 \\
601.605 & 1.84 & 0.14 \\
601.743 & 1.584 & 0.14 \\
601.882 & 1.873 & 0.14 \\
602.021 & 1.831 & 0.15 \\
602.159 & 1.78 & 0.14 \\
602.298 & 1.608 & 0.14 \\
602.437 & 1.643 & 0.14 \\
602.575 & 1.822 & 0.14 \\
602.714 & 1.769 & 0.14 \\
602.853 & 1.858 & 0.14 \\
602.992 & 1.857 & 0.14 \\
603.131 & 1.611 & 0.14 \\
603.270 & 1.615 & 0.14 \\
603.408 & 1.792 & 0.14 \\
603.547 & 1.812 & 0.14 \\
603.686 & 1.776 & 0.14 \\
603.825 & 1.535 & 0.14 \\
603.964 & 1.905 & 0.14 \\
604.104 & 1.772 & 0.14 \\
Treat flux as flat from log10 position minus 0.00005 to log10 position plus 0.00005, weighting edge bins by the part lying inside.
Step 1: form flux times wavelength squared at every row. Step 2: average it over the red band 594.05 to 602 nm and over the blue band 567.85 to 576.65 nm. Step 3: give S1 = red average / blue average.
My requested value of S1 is 1.05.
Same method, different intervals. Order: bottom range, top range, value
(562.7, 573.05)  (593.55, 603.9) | 1.16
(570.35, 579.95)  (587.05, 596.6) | 0.83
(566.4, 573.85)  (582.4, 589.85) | 0.96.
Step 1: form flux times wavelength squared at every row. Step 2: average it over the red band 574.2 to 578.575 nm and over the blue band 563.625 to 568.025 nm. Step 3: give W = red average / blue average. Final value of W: 1.18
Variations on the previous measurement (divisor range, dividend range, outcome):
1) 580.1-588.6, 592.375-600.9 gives 0.98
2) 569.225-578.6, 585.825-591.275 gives 0.77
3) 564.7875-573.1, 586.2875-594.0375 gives 0.85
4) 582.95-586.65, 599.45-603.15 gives 1.08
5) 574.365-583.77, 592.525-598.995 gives 0.92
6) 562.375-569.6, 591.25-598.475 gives 1.09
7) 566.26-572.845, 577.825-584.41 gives 1.14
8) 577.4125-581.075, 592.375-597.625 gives 0.93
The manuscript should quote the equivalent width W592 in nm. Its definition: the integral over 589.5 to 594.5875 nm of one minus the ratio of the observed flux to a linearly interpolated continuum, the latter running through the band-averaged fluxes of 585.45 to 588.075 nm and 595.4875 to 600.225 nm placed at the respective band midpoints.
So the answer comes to 0.71 nm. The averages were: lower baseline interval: 1.53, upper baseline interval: 1.59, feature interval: 1.34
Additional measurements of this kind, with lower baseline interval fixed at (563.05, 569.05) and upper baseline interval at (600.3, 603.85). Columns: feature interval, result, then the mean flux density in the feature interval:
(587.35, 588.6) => 0.23 nm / 1.35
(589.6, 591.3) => 0.50 nm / 1.18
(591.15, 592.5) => 0.23 nm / 1.4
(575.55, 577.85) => -0.27 nm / 1.77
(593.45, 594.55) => 0.13 nm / 1.5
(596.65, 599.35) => 0.19 nm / 1.59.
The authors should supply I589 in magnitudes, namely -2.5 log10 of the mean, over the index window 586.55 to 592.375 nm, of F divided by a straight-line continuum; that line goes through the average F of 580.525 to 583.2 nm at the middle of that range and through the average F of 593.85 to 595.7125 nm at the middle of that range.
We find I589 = 0.31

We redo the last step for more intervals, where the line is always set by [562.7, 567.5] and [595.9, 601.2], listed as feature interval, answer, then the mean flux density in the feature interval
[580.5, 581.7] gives -0.14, 1.74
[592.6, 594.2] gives 0.12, 1.43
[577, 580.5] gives -0.12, 1.7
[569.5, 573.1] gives -0.10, 1.63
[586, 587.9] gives 0.02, 1.54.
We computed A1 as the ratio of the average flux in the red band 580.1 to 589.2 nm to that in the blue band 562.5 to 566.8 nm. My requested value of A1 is 1.07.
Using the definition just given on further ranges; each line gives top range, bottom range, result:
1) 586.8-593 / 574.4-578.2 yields 0.71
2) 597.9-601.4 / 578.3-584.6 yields 0.94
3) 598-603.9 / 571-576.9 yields 1.00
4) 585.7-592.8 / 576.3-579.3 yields 0.76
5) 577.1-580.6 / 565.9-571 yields 1.07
